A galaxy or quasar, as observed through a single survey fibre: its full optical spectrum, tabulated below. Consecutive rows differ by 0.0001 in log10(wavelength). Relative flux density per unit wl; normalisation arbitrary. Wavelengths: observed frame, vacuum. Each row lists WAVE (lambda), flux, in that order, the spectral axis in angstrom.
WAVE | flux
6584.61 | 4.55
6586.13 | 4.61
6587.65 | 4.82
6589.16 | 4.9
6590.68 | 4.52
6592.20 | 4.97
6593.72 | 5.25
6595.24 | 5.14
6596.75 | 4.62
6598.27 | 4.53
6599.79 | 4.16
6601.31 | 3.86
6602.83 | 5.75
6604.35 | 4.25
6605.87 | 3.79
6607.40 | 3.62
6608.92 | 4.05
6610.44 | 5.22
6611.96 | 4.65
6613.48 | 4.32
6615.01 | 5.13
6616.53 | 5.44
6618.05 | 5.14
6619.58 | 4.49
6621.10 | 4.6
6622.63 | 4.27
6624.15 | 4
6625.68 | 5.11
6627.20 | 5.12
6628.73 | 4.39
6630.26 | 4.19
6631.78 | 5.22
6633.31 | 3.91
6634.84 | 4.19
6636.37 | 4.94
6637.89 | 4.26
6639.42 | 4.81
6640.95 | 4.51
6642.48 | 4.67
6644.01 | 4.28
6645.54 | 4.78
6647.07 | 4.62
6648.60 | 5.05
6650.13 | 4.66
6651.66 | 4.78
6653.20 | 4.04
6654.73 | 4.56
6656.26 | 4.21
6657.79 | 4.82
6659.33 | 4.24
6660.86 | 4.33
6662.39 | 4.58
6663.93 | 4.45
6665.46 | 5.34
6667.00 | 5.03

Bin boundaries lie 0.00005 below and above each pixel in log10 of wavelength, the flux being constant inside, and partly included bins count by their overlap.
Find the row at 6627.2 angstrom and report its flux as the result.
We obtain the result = 5.12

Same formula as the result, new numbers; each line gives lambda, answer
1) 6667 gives 5.03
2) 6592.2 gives 4.97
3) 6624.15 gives 4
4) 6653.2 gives 4.04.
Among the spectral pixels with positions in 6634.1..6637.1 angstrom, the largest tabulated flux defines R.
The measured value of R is 4.94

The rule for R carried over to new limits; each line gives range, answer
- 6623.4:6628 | 5.12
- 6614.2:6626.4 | 5.44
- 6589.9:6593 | 4.97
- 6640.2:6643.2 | 4.67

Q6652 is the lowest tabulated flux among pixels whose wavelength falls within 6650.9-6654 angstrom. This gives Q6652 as 4.04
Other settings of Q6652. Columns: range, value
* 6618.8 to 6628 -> 4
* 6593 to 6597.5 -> 4.62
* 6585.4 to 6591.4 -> 4.52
